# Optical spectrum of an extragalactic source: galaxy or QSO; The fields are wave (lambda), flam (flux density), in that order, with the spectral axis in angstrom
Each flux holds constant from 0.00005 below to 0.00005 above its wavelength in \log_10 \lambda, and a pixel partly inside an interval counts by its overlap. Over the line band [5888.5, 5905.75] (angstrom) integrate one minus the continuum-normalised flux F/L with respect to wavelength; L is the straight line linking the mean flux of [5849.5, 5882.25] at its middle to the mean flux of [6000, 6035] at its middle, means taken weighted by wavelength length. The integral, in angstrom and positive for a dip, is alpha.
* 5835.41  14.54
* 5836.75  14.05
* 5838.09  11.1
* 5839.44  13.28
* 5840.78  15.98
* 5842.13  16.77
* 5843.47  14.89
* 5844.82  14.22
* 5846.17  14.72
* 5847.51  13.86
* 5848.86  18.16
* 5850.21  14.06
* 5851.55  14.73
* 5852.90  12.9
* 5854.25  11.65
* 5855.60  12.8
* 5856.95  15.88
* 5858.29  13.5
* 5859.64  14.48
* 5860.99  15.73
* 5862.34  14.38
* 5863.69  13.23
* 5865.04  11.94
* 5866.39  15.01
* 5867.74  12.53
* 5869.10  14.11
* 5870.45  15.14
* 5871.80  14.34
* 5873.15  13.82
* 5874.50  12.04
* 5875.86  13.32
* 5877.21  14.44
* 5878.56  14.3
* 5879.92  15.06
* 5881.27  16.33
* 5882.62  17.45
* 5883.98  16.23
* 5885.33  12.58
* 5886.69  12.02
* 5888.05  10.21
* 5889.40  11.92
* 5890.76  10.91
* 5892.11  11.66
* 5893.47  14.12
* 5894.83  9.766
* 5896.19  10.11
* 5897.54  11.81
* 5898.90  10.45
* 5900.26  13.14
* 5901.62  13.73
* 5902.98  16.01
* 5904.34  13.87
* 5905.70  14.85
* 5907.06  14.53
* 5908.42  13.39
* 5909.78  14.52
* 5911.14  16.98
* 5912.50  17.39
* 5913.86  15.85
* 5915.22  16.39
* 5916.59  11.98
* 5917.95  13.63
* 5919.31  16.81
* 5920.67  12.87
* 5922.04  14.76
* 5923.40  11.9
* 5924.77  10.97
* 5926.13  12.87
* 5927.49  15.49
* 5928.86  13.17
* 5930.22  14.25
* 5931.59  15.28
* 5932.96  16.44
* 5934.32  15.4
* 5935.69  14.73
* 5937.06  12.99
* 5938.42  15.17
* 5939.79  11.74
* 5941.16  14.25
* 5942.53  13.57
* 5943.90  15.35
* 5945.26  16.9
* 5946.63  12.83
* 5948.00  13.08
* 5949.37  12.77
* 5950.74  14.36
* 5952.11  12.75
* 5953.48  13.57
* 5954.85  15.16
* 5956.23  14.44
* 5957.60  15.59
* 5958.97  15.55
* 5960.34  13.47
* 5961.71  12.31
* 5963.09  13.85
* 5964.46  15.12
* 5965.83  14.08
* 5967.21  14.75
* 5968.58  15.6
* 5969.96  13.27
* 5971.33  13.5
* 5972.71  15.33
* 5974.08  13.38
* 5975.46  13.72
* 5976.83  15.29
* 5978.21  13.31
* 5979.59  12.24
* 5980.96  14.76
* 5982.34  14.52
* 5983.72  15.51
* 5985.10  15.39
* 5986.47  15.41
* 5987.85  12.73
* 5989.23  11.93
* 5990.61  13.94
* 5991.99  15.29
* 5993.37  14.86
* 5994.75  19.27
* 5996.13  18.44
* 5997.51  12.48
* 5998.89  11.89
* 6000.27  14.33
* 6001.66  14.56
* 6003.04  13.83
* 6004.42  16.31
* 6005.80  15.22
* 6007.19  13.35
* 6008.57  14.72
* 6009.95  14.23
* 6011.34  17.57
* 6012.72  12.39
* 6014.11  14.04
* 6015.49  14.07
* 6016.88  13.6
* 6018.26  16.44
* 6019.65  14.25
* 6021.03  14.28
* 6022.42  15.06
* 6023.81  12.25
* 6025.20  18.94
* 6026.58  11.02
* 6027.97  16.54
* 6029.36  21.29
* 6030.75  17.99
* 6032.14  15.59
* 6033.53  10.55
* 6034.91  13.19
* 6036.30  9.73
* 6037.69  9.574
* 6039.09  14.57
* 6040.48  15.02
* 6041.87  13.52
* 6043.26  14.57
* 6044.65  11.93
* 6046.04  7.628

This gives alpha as 2.22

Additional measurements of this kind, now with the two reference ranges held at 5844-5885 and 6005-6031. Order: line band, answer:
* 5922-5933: 0.7 angstrom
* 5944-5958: 0.6 angstrom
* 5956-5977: 0.7 angstrom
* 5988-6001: 0.3 angstrom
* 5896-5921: 0.6 angstrom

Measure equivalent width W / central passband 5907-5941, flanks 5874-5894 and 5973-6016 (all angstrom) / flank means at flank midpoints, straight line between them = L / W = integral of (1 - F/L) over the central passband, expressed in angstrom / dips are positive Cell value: -1.2 angstrom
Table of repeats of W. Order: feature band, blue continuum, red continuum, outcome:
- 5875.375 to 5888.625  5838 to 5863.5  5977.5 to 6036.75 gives 0.2 angstrom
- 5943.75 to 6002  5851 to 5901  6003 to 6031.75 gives 1.0 angstrom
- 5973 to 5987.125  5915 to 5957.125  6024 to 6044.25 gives -0.2 angstrom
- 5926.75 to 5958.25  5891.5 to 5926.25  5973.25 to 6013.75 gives -0.7 angstrom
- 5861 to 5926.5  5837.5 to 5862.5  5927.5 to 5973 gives 3.0 angstrom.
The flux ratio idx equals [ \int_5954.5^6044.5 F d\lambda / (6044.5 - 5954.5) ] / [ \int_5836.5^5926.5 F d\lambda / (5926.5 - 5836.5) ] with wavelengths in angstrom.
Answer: 1.0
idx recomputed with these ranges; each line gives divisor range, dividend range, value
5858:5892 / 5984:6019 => 1.06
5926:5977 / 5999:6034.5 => 1.04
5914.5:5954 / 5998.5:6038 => 1.03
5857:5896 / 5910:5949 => 1.06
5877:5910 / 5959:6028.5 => 1.09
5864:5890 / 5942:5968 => 1.03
